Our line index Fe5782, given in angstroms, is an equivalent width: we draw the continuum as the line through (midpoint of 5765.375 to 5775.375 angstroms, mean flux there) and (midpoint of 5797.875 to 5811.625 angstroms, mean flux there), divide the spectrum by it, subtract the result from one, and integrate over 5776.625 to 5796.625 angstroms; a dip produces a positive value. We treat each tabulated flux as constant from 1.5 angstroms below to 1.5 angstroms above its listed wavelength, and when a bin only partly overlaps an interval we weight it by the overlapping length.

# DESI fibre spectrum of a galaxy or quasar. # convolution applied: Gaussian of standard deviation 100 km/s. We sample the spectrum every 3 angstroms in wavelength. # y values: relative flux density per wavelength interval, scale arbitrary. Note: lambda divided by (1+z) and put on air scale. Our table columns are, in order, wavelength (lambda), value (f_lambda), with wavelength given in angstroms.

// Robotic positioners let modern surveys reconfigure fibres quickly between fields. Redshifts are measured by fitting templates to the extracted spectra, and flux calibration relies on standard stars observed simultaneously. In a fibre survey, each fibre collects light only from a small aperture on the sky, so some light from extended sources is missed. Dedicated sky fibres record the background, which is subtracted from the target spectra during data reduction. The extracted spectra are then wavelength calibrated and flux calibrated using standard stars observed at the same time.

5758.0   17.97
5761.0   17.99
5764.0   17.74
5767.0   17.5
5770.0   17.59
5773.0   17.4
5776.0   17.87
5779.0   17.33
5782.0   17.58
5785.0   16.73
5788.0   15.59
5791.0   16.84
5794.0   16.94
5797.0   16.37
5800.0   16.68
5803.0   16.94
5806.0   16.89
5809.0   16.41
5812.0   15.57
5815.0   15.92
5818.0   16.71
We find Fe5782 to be 0.29 angstroms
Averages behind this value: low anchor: 17.5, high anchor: 16.6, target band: 16.9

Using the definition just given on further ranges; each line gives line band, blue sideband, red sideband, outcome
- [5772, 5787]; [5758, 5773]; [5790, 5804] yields -0.04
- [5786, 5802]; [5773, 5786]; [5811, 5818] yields 0.28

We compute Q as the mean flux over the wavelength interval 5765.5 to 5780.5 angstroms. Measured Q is 17.5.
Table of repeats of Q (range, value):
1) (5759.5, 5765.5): 17.9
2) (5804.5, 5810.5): 16.7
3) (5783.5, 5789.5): 16.2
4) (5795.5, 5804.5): 16.7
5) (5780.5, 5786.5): 17.2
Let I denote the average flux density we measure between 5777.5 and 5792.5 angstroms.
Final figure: 16.8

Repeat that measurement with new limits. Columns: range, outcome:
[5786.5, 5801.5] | 16.5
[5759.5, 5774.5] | 17.6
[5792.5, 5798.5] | 16.7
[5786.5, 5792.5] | 16.2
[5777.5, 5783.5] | 17.5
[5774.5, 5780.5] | 17.6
